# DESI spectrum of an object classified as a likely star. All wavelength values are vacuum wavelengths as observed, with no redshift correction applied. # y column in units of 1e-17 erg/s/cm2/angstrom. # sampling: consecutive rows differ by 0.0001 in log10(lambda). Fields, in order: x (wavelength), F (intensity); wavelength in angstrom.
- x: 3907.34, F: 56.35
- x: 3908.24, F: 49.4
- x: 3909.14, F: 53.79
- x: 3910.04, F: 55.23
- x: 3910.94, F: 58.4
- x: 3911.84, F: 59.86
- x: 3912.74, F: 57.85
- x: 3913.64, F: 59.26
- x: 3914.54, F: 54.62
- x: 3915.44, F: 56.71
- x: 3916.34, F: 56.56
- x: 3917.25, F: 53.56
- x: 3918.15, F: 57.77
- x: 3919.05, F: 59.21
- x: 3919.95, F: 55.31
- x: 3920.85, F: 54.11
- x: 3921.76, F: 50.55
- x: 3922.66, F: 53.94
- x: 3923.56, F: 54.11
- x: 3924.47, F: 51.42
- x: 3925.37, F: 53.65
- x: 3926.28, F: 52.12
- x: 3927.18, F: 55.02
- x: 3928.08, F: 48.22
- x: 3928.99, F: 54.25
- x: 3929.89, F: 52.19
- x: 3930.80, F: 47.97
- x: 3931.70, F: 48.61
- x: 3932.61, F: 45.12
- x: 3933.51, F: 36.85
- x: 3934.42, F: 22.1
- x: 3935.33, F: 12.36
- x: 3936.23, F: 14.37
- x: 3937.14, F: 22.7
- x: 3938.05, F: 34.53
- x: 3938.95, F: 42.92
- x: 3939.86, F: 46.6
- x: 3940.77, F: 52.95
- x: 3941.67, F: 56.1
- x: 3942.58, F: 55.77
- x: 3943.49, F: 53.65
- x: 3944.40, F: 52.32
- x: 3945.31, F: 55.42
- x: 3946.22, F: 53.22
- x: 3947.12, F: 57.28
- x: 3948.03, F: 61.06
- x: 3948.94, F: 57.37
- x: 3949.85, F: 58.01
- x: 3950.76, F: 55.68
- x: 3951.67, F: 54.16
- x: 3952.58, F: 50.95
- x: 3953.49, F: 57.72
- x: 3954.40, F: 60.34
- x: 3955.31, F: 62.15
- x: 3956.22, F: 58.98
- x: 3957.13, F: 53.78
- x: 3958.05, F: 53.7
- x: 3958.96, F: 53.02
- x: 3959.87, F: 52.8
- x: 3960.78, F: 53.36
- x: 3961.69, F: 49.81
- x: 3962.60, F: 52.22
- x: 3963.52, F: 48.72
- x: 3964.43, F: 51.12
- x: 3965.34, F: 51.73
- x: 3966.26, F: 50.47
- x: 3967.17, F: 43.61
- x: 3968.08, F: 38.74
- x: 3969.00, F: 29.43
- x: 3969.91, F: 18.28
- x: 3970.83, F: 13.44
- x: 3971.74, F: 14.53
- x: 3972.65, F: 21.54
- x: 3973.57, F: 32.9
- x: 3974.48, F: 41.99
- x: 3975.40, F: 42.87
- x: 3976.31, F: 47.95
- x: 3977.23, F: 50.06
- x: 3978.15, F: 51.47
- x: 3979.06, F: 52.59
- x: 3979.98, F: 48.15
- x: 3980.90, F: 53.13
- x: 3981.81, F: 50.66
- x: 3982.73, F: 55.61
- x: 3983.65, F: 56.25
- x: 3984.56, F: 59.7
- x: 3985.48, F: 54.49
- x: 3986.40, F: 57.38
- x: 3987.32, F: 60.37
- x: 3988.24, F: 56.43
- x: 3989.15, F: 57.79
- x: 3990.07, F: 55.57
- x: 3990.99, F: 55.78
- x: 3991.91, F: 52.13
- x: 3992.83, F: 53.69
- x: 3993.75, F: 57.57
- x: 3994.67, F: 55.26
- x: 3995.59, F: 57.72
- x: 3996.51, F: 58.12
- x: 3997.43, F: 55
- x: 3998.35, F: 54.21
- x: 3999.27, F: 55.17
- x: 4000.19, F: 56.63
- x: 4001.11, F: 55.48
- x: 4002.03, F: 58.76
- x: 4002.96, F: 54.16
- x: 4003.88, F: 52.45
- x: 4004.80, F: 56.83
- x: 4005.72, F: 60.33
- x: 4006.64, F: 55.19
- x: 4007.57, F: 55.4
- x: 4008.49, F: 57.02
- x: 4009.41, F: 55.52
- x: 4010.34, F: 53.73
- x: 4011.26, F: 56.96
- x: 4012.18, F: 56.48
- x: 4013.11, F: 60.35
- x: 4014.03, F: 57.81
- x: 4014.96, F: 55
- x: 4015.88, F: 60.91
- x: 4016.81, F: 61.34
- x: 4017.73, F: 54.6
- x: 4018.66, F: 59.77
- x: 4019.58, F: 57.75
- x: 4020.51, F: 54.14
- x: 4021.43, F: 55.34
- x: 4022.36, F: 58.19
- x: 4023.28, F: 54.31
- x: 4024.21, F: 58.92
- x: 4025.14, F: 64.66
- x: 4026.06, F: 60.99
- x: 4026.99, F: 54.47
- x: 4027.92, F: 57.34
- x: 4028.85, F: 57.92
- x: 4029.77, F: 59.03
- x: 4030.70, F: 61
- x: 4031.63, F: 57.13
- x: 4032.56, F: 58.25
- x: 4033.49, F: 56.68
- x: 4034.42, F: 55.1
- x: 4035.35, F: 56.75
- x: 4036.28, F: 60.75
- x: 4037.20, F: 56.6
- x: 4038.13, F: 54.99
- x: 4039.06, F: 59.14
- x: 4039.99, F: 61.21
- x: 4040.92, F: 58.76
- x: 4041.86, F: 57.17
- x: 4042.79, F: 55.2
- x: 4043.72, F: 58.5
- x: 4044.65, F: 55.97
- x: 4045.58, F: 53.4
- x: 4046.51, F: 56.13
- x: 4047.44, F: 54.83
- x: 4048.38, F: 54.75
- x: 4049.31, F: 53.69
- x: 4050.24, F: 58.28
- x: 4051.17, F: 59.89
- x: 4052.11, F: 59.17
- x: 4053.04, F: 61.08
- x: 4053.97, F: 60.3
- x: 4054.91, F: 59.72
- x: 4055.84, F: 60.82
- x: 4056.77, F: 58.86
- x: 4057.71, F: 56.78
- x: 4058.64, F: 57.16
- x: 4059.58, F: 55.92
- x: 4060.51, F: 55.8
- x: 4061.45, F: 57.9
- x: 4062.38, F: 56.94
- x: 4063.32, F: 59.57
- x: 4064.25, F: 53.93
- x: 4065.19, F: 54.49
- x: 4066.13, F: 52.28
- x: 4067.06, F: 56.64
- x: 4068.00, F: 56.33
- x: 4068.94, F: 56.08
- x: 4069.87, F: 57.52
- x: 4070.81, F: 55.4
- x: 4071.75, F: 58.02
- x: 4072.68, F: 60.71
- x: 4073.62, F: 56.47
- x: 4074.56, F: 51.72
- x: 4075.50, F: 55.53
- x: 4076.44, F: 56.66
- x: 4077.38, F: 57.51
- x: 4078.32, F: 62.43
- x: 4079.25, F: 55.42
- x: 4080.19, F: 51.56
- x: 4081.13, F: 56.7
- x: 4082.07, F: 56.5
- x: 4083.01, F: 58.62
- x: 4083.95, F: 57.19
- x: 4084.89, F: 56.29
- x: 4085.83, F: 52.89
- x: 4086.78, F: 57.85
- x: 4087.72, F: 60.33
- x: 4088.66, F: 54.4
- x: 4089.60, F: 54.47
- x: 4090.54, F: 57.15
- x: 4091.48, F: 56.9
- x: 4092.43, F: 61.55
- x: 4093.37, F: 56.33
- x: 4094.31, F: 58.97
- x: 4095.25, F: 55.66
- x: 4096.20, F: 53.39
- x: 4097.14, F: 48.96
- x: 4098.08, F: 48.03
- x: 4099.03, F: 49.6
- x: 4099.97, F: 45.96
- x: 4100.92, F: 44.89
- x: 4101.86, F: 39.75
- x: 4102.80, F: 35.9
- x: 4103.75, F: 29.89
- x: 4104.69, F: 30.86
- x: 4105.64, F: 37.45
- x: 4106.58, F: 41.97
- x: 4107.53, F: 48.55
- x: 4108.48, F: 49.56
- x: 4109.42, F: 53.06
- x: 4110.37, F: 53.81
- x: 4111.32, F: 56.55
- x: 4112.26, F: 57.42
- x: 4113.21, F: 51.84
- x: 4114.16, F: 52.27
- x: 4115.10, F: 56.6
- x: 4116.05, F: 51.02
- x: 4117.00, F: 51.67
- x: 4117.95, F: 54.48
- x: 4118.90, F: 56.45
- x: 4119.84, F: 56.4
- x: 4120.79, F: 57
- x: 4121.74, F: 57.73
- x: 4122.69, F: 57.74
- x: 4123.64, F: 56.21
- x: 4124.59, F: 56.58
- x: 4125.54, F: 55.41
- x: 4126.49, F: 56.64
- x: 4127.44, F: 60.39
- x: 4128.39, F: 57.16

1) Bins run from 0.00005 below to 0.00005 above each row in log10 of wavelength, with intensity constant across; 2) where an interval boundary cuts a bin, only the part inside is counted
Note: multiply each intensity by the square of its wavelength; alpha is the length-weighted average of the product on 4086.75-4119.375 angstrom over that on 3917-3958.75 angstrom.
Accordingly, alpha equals 1.10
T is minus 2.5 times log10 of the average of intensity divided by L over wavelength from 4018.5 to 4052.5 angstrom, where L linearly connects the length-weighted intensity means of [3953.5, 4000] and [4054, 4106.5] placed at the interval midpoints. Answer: -0.11 mag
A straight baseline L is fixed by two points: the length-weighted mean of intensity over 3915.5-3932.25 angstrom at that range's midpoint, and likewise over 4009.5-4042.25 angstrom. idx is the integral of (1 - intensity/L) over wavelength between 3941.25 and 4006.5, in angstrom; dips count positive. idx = 4.8 angstrom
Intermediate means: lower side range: 53.3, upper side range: 57.8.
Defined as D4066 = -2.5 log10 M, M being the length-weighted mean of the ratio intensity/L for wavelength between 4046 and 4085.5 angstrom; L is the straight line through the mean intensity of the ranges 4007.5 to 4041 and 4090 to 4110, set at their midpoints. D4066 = -0.09 mag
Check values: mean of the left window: 57.7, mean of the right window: 47.9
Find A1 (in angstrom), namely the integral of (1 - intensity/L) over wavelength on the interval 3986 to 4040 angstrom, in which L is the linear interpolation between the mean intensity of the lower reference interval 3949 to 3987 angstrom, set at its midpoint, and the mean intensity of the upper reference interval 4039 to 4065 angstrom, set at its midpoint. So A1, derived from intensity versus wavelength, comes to -4.1 angstrom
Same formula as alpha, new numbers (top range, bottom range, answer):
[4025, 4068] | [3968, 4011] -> 1.18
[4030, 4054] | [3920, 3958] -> 1.22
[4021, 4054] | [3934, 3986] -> 1.28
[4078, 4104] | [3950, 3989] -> 1.16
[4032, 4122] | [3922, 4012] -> 1.16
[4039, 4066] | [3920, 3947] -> 1.32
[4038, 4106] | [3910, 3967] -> 1.15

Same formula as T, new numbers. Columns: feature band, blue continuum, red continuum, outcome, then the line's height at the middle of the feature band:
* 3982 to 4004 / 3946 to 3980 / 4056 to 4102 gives -0.13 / 49.5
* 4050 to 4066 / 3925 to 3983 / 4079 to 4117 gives -0.16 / 50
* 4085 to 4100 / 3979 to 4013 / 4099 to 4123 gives -0.10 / 50.2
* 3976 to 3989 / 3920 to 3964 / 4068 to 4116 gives -0.07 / 50.5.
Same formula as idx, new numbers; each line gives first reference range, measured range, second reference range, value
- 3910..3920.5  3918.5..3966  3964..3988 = 1.0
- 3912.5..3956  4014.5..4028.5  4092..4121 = -2.2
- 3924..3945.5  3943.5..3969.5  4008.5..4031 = -2.8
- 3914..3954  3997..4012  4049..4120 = -1.2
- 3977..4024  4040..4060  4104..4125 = -1.3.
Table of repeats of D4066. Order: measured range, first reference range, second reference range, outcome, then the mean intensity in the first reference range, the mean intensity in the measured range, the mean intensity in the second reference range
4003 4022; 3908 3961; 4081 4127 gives -0.10 mag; 51.2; 56.8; 52.3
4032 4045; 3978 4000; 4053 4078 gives -0.02 mag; 55.3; 57.5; 57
